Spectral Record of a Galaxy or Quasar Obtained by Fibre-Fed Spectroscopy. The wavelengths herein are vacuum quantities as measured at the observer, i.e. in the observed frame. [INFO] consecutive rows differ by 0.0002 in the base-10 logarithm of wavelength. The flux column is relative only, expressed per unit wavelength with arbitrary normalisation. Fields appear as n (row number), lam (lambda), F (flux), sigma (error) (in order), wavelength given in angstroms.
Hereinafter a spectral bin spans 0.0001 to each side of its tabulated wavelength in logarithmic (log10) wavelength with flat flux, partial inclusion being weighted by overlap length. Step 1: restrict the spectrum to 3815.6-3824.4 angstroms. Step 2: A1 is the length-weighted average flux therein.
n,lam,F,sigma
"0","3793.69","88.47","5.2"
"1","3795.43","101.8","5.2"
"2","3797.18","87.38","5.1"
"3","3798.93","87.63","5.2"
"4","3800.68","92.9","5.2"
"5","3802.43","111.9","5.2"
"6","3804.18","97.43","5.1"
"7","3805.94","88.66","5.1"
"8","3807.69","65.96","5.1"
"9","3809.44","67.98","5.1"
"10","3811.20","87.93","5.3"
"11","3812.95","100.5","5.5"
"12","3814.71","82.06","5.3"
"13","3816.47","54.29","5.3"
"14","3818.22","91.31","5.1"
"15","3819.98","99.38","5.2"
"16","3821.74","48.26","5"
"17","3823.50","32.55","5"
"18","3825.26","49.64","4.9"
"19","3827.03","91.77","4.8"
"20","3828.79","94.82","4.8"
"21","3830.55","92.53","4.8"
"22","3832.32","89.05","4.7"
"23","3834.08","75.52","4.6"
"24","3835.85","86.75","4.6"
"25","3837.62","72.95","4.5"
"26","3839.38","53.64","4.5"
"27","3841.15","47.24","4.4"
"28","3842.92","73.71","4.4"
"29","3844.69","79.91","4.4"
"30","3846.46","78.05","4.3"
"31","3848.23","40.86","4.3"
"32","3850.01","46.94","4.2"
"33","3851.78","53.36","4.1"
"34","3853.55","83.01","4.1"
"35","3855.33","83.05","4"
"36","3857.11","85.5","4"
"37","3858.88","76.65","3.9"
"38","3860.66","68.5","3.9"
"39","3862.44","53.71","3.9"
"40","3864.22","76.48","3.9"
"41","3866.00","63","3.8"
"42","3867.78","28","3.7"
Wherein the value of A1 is 65.2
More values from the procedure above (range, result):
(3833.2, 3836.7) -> 81.1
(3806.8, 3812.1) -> 74.2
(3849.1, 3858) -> 70.3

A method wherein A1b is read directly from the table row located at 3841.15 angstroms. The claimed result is 47.24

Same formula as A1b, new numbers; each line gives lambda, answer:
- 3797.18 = 87.38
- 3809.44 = 67.98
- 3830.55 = 92.53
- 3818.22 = 91.31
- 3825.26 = 49.64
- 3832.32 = 89.05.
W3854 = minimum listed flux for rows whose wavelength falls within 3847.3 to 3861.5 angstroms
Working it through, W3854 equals 40.86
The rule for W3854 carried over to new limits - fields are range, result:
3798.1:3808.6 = 65.96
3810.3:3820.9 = 54.29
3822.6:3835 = 32.55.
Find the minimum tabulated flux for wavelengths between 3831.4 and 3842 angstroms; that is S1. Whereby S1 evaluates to 47.24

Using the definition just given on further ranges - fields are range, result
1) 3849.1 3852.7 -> 46.94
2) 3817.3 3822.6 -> 48.26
